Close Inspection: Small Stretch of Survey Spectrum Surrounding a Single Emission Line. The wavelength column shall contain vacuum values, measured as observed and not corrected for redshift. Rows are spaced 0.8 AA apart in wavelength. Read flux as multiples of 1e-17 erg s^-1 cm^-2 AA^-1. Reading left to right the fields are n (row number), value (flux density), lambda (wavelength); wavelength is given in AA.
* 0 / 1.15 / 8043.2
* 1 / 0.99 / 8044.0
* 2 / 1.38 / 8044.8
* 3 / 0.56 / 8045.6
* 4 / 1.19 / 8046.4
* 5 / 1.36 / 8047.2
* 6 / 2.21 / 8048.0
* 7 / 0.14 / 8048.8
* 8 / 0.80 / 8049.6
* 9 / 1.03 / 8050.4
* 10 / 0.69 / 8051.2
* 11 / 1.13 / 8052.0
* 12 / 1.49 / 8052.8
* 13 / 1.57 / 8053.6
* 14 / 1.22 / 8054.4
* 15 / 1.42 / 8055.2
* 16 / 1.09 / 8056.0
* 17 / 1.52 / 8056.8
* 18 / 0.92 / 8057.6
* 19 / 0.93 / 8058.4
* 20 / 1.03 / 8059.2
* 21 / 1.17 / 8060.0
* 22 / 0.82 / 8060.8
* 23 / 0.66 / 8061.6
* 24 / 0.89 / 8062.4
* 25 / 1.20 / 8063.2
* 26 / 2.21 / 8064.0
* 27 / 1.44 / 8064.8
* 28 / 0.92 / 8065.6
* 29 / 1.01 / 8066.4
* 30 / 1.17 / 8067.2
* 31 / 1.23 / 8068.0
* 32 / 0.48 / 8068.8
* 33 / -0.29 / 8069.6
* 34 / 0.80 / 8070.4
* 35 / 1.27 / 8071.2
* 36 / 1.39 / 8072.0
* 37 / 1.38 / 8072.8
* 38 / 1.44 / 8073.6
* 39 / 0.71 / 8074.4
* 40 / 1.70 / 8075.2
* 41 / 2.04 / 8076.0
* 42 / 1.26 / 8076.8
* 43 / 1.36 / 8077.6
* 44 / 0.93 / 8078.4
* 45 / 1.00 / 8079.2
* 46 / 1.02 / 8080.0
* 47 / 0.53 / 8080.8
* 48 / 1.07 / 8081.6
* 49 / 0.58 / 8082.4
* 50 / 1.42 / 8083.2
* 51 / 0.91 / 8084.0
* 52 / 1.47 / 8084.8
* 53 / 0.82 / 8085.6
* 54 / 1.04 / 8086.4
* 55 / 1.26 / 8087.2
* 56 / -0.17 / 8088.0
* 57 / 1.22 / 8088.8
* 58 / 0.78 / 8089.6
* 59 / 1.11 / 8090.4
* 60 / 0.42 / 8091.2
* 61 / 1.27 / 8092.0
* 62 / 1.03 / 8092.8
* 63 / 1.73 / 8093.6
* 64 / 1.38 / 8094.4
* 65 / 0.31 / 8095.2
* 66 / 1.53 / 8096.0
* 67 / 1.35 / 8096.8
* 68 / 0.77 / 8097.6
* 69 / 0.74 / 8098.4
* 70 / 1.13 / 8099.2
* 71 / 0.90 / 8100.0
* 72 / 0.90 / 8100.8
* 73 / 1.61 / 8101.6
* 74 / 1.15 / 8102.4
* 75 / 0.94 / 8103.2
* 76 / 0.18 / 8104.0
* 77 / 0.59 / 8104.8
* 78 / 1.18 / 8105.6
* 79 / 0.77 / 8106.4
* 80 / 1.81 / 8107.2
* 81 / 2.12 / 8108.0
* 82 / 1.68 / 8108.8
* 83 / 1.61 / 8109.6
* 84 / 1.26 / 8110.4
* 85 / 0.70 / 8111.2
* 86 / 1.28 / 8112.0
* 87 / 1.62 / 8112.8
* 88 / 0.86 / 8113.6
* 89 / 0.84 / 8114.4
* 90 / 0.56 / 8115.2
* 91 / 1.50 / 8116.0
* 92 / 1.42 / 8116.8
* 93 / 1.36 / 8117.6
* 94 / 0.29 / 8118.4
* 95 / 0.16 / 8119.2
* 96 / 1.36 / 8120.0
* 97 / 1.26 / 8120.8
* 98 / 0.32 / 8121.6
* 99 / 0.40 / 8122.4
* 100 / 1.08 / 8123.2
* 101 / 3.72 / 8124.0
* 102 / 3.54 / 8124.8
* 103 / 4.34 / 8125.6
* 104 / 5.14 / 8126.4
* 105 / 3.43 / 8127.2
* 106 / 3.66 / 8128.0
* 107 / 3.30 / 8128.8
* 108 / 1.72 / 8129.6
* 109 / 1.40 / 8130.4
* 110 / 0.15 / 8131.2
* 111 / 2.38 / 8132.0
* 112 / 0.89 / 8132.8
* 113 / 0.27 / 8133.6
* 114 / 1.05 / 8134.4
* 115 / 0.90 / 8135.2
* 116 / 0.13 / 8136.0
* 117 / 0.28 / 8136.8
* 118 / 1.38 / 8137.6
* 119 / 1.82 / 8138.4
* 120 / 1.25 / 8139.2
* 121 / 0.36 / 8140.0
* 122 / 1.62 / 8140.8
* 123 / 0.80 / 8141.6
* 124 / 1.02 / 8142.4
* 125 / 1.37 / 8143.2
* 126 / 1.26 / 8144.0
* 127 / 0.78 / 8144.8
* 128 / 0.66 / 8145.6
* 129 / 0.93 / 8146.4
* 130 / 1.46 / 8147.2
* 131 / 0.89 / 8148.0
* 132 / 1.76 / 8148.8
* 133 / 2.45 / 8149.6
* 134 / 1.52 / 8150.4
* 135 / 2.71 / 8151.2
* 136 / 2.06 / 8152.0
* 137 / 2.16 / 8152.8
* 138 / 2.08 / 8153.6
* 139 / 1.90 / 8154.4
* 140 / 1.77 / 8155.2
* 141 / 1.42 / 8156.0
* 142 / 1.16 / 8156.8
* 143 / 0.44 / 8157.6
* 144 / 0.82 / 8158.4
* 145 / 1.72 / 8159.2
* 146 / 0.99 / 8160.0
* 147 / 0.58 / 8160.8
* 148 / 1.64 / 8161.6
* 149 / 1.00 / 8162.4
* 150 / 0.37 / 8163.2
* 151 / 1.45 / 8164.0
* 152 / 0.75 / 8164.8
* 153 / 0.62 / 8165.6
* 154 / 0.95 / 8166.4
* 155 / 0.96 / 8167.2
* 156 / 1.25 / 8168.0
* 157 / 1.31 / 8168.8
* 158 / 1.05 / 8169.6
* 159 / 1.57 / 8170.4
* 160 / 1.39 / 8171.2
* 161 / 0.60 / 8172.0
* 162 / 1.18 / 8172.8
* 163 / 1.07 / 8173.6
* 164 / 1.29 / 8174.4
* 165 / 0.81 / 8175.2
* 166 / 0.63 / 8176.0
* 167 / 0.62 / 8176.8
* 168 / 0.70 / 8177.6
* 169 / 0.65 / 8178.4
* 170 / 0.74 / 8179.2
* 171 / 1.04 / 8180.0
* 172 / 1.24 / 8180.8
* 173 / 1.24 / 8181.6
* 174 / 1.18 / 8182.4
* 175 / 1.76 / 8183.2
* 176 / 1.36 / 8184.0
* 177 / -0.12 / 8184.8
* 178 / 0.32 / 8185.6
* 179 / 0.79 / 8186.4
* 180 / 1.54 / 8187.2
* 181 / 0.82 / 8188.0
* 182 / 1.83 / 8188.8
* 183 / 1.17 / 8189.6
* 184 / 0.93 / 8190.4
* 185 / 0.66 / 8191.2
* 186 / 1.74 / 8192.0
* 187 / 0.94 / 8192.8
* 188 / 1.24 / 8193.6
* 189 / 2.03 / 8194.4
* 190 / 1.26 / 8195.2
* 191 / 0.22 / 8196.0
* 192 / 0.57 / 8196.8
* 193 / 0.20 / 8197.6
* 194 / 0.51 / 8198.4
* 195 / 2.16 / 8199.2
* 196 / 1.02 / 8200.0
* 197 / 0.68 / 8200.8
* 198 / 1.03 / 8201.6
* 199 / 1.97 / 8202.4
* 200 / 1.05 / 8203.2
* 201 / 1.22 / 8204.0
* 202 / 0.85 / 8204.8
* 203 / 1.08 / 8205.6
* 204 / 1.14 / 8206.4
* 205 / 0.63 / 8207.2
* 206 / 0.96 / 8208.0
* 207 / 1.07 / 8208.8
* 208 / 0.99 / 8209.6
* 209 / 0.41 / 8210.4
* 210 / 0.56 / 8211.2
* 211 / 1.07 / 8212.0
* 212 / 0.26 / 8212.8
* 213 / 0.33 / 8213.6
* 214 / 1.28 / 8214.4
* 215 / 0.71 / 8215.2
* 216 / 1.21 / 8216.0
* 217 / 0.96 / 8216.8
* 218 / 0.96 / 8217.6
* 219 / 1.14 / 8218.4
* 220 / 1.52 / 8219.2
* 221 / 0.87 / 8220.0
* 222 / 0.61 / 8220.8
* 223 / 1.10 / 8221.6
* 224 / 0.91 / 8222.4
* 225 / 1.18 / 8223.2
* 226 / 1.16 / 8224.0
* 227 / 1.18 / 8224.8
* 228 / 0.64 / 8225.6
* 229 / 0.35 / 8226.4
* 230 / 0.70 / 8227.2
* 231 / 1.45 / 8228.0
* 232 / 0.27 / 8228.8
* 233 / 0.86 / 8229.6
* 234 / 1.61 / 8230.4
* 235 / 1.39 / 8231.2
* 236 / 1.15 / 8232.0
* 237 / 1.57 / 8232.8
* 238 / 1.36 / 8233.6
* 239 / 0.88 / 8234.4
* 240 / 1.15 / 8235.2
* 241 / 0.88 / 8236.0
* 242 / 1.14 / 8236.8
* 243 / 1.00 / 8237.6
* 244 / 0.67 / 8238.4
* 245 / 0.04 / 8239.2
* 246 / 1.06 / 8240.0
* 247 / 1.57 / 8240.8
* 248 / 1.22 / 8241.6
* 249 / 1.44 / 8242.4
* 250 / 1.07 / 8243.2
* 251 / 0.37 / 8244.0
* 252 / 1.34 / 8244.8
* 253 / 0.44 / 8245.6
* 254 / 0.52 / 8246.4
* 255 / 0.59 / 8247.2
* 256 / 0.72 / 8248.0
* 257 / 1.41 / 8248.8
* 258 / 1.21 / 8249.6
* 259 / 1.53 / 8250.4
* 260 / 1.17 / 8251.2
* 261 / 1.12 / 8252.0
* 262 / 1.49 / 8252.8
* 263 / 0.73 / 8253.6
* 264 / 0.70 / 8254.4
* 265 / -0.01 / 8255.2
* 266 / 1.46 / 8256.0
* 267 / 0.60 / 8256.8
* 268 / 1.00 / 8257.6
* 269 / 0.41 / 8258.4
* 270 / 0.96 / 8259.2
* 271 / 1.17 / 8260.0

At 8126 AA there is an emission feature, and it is H-alpha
